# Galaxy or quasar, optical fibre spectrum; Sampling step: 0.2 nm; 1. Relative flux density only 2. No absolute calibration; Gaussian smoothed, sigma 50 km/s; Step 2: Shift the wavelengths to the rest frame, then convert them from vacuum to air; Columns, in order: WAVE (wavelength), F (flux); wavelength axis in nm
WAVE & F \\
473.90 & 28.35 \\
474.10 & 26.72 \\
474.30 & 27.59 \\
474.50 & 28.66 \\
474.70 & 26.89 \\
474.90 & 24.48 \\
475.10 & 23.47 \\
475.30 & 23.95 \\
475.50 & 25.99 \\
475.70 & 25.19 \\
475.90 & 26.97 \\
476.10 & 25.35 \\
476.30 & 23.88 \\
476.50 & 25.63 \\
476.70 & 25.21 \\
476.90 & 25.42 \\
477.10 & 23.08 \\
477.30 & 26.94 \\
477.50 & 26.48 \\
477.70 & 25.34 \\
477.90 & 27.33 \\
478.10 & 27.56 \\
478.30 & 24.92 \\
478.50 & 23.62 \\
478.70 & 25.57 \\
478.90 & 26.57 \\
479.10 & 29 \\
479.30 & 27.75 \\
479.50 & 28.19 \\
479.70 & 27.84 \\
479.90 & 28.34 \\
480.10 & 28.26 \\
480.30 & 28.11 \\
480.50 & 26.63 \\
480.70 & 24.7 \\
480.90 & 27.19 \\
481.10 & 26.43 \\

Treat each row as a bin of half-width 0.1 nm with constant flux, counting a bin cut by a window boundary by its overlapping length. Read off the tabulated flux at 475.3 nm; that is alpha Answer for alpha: 23.95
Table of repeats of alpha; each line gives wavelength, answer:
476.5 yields 25.63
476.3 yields 23.88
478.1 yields 27.56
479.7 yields 27.84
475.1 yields 23.47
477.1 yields 23.08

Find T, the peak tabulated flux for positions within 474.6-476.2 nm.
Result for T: 26.97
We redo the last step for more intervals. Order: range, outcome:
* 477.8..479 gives 27.56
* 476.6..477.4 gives 26.94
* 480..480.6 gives 28.26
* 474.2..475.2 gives 28.66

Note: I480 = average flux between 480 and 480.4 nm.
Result 28.2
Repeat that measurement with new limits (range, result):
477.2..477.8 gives 26.3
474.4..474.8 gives 27.8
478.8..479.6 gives 27.9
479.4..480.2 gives 28.2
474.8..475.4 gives 24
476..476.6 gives 25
